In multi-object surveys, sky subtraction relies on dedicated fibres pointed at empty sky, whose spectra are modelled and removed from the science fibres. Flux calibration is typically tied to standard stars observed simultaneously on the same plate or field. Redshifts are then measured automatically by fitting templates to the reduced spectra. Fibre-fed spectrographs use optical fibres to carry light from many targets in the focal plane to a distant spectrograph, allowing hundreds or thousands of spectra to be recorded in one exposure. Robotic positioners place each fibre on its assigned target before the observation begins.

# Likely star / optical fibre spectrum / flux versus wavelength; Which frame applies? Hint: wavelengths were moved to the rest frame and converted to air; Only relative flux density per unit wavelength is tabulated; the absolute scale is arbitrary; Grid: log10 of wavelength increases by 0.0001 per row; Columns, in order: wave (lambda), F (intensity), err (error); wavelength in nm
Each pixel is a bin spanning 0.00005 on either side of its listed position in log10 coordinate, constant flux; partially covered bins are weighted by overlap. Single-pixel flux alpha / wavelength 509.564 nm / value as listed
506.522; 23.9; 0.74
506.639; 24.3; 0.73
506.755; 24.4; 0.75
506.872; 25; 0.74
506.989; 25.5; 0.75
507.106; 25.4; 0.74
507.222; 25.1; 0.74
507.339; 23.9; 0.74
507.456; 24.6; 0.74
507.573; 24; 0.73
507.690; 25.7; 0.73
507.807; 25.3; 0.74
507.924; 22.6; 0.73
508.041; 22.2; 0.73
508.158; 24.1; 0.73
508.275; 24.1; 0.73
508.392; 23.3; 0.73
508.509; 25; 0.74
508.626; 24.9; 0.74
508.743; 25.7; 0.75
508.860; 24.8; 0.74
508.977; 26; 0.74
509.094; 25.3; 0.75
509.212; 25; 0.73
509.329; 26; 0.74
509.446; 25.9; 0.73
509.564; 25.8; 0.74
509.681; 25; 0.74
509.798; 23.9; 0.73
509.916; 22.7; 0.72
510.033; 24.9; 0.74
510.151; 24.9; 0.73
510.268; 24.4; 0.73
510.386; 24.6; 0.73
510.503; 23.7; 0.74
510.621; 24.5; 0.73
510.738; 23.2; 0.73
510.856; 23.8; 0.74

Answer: 25.8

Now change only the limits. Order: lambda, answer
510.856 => 23.8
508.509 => 25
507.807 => 25.3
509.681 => 25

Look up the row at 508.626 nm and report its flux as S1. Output 24.9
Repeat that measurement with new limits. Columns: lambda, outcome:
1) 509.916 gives 22.7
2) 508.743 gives 25.7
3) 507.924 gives 22.6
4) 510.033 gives 24.9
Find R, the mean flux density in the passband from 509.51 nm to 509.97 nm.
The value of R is 24.4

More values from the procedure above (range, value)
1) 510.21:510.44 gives 24.4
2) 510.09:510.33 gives 24.6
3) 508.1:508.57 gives 24.1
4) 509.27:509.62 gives 25.9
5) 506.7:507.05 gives 24.9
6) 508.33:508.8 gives 24.7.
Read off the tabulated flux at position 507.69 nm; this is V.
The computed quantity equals 25.7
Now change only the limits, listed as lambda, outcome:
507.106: 25.4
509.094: 25.3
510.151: 24.9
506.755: 24.4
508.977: 26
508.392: 23.3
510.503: 23.7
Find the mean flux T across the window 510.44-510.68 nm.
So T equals 24.2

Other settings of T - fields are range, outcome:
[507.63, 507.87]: 25.4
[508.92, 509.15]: 25.7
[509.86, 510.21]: 24.2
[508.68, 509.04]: 25.5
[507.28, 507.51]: 24.2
